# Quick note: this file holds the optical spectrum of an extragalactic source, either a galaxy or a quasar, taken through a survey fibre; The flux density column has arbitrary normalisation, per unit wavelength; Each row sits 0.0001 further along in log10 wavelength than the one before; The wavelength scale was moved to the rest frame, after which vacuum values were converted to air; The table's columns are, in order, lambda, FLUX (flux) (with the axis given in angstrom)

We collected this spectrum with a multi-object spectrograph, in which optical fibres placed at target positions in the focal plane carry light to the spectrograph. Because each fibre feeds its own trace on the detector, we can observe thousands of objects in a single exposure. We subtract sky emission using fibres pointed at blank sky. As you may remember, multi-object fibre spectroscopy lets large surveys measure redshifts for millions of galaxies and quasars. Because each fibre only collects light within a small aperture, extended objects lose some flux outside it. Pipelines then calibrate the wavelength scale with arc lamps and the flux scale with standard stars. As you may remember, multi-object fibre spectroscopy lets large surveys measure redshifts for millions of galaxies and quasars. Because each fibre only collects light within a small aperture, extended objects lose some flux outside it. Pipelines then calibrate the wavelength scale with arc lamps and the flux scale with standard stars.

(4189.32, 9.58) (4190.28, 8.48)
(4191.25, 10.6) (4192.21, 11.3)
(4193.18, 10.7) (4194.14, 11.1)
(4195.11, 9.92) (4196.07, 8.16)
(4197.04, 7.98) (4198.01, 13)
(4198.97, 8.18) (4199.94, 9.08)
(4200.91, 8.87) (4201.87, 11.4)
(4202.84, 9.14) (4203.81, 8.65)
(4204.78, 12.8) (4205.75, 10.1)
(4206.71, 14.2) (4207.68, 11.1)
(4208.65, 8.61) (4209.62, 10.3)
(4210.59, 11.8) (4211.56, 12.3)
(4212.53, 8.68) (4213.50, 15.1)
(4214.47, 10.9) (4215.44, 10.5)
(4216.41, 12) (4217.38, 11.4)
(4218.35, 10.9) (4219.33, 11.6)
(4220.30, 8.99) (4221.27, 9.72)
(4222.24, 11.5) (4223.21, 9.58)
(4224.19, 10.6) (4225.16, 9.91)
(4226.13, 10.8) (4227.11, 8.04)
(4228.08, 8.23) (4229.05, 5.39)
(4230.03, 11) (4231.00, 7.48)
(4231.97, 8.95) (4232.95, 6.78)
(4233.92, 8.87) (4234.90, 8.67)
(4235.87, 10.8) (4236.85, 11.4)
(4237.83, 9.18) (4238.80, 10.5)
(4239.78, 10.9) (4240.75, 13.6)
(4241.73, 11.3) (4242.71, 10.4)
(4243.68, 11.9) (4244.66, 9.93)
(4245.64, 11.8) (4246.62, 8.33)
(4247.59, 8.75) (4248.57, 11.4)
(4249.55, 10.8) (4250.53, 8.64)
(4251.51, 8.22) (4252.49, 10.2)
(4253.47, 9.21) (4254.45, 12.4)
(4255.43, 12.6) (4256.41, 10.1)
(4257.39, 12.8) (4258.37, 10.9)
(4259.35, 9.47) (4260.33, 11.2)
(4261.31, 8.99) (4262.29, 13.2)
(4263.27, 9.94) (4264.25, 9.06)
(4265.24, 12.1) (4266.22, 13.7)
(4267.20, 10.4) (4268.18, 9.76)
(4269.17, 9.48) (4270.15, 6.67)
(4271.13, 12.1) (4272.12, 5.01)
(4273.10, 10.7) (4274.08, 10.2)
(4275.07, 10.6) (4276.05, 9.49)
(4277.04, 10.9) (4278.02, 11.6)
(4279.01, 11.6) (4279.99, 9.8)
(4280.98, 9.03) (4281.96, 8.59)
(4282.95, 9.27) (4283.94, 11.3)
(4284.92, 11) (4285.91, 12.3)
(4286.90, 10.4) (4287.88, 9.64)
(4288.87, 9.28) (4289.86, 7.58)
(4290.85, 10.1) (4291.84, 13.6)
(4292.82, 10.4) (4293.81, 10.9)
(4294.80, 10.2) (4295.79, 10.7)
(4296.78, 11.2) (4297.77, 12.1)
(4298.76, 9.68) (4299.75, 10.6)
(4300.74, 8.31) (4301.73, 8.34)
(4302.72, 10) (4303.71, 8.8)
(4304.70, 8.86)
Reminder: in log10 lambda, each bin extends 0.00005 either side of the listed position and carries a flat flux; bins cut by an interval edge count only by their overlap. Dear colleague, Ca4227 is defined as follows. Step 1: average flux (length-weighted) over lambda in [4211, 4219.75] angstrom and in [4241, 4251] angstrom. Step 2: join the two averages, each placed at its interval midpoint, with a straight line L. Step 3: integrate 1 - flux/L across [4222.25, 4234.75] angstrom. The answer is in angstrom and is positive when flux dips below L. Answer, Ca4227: 2.41 angstrom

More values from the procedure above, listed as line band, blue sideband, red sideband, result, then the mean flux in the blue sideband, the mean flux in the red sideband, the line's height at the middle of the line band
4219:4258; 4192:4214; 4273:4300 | 1.74 angstrom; 10.5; 10.5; 10.5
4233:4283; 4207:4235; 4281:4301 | -0.49 angstrom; 10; 10.4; 10.2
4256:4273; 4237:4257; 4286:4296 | 0.27 angstrom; 10.5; 10.3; 10.5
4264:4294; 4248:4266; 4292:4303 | 0.76 angstrom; 10.7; 10.3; 10.5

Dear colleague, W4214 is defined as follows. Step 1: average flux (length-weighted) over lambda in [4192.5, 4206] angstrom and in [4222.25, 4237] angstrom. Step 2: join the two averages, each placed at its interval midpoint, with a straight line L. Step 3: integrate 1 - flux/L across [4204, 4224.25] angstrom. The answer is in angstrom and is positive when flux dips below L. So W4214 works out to -3.2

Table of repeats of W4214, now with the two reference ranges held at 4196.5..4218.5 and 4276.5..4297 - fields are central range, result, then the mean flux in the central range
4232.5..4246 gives 0.2 angstrom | 10.4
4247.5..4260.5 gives 0.1 angstrom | 10.5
